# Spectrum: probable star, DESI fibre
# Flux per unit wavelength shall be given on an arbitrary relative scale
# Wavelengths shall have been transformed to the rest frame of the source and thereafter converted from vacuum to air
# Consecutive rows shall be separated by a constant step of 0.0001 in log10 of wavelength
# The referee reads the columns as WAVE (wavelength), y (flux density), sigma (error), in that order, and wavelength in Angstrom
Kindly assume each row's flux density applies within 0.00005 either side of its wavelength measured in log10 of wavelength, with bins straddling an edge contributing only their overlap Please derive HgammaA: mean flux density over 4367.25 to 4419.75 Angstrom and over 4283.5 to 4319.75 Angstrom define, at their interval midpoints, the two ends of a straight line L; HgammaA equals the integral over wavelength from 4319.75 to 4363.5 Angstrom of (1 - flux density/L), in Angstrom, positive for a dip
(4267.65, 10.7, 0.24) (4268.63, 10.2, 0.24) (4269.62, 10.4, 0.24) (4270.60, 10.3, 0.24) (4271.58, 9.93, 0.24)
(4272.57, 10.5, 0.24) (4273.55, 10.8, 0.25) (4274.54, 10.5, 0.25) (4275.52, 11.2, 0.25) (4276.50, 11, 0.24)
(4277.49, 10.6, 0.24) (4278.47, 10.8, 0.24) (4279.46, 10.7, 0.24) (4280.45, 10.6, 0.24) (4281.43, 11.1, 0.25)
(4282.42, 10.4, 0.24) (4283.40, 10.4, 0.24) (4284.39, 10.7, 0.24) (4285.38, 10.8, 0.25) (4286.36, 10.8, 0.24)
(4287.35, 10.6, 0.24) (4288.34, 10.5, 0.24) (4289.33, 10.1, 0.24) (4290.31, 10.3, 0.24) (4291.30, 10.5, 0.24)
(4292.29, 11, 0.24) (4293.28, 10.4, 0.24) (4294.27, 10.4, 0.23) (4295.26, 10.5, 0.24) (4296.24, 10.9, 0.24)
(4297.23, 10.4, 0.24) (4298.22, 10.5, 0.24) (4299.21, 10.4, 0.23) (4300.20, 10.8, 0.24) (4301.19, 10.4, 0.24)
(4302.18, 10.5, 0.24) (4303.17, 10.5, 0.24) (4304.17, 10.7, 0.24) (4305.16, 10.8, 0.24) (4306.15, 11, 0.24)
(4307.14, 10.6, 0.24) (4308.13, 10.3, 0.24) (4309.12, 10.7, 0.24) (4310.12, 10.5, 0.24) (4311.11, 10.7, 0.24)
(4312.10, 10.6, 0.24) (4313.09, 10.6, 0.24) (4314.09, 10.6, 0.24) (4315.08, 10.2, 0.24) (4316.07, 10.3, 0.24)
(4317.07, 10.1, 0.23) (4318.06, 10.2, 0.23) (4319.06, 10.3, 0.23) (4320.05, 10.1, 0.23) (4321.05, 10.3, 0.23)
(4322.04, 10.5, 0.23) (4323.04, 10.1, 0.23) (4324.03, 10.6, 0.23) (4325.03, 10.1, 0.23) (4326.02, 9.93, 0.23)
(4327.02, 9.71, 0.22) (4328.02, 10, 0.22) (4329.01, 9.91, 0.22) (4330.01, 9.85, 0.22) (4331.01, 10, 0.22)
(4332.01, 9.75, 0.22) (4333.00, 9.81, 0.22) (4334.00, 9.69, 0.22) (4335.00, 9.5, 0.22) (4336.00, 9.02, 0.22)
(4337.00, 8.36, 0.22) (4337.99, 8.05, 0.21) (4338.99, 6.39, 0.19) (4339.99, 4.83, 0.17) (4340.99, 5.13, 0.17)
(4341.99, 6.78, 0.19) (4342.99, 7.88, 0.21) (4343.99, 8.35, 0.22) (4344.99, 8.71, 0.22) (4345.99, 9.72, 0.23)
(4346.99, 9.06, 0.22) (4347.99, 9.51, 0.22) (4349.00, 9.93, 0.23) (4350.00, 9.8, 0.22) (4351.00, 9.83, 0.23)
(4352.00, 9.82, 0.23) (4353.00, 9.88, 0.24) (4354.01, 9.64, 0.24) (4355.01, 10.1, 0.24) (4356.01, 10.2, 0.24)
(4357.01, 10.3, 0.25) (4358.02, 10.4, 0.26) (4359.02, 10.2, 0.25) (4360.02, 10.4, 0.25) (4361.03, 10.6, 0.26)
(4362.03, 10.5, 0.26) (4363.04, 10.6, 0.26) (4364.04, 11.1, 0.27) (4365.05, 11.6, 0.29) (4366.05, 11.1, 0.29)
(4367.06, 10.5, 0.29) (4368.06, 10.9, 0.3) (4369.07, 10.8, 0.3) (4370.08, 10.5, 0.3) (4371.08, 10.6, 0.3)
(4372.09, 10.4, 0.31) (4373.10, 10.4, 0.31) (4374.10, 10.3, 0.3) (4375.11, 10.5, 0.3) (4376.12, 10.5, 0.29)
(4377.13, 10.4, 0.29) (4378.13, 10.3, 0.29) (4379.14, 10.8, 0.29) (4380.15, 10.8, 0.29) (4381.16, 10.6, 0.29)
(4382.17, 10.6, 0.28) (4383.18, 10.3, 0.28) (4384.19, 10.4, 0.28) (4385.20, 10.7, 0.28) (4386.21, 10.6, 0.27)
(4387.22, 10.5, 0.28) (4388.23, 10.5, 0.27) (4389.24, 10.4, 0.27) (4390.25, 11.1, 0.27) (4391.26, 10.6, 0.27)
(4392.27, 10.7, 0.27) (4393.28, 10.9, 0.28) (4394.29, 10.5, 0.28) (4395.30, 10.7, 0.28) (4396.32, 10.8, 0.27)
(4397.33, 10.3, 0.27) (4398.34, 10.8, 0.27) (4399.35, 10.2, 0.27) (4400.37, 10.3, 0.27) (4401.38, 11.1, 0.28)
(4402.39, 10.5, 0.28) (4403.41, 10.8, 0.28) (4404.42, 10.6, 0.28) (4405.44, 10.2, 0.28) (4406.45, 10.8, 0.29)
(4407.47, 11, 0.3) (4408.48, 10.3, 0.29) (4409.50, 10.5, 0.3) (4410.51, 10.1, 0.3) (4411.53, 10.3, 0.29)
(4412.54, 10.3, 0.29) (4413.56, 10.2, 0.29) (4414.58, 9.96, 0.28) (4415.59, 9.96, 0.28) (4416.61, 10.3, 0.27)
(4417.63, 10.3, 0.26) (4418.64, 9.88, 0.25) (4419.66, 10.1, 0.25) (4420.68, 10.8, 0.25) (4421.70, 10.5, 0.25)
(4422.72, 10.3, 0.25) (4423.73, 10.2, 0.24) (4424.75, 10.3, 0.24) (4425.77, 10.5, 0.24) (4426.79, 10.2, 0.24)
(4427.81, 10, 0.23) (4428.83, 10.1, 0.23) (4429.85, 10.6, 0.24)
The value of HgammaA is 4.6 Angstrom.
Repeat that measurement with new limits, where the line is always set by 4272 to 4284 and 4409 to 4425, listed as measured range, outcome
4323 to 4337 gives 1.0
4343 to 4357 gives 1.2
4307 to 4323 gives 0.3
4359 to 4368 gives -0.3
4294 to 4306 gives 0.1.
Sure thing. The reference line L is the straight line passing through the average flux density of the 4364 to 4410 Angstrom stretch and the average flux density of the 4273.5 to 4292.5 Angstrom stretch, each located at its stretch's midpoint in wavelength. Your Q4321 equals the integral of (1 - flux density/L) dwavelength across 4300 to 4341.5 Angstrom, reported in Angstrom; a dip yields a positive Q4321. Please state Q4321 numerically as 3.3 Angstrom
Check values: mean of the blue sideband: 10.7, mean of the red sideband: 10.6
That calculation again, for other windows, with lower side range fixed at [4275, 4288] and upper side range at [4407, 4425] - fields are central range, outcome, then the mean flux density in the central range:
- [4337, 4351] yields 3.2 Angstrom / 8.09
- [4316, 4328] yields 0.5 Angstrom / 10.2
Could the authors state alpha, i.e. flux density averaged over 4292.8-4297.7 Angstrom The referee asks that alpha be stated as 10.5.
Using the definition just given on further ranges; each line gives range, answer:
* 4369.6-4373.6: 10.5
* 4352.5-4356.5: 9.95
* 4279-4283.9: 10.6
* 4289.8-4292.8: 10.6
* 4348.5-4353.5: 9.87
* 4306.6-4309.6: 10.6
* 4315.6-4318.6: 10.2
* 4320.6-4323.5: 10.3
